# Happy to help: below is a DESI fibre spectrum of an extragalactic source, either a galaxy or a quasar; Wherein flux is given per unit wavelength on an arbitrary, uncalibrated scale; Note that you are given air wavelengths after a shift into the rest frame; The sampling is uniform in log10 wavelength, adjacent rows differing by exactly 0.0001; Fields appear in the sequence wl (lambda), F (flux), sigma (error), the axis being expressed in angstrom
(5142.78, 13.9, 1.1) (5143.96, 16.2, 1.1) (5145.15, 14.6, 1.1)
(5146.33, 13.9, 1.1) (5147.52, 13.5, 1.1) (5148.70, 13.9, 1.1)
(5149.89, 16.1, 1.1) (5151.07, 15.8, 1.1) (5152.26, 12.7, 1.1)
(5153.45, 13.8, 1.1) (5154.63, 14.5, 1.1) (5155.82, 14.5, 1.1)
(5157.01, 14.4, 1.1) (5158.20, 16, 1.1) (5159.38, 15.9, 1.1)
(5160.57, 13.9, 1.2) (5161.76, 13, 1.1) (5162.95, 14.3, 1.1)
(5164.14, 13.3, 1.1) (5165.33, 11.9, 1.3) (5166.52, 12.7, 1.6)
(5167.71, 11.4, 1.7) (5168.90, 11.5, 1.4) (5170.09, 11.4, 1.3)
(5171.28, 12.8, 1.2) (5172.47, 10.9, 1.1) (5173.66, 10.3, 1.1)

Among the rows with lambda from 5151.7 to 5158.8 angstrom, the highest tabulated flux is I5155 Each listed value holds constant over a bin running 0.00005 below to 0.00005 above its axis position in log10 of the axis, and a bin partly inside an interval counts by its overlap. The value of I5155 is 16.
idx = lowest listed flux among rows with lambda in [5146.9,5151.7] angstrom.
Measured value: 13.5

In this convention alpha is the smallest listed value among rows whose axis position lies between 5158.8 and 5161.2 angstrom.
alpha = 13.9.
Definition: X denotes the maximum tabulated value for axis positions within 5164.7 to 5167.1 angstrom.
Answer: 12.7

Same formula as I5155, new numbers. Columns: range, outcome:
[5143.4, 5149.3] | 16.2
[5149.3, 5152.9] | 16.1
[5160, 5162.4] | 13.9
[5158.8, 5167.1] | 15.9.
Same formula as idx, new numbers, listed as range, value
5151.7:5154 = 12.7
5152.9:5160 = 13.8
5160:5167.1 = 11.9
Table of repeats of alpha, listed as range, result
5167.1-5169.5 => 11.4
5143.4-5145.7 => 14.6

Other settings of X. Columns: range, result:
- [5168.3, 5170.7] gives 11.5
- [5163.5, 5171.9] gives 13.3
